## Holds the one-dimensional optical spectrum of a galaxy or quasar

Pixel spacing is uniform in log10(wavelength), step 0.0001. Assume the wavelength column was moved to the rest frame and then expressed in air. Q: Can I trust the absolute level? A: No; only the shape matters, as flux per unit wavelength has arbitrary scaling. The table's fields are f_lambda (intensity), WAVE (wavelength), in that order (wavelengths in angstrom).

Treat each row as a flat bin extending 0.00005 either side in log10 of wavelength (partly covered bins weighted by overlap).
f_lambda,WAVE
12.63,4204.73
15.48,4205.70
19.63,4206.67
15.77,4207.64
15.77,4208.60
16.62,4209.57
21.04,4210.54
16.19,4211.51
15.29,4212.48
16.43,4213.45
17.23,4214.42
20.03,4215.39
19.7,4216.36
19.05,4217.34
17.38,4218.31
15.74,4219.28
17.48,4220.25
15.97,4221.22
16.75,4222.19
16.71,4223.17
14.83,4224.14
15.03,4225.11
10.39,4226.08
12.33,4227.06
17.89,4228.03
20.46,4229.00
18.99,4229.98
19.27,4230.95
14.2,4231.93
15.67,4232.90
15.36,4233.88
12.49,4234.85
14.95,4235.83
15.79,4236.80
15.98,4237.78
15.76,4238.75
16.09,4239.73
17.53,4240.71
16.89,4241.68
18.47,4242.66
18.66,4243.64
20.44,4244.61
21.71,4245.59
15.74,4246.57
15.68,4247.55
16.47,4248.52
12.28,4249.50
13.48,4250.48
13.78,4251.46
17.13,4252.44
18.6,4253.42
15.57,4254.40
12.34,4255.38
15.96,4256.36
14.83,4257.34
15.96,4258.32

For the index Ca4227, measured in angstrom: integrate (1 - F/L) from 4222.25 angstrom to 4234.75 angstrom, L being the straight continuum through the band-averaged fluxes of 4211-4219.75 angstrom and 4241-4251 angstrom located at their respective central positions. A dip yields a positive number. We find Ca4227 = 1.0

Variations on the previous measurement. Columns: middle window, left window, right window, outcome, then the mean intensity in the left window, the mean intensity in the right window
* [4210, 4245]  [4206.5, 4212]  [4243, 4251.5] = 0.65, 17.4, 16.6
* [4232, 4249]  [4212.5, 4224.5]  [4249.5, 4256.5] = -0.91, 17.2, 15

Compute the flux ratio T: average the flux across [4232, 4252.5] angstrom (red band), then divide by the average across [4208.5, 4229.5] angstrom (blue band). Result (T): 1.0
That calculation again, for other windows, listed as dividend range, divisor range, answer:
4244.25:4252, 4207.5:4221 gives 0.93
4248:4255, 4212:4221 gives 0.87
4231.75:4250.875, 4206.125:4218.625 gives 0.92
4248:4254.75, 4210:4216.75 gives 0.85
